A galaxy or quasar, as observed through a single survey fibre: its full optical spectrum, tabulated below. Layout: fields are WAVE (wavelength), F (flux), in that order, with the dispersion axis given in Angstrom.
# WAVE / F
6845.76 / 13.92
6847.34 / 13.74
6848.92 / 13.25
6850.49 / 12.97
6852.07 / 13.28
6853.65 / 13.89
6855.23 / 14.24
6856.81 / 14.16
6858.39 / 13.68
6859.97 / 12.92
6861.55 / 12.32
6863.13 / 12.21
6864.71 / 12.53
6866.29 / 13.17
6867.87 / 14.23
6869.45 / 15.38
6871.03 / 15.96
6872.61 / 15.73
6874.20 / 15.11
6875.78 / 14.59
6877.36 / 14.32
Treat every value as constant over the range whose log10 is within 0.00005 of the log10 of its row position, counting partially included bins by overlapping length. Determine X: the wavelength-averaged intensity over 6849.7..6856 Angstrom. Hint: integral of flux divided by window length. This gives 13.6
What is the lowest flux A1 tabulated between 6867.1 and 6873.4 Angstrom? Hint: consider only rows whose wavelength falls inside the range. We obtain 14.23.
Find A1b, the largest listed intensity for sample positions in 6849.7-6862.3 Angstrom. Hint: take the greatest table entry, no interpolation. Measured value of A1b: 14.24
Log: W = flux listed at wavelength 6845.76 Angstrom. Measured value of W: 13.92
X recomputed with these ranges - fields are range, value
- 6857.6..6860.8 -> 13.3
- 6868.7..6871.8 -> 15.7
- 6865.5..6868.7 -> 13.7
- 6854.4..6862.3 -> 13.5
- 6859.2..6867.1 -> 12.6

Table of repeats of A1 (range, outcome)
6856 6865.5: 12.21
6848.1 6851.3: 12.97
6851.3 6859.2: 13.28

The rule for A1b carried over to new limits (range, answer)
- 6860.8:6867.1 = 13.17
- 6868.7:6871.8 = 15.96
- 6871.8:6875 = 15.73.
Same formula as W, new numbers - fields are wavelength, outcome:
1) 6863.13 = 12.21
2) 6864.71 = 12.53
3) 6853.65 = 13.89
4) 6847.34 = 13.74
